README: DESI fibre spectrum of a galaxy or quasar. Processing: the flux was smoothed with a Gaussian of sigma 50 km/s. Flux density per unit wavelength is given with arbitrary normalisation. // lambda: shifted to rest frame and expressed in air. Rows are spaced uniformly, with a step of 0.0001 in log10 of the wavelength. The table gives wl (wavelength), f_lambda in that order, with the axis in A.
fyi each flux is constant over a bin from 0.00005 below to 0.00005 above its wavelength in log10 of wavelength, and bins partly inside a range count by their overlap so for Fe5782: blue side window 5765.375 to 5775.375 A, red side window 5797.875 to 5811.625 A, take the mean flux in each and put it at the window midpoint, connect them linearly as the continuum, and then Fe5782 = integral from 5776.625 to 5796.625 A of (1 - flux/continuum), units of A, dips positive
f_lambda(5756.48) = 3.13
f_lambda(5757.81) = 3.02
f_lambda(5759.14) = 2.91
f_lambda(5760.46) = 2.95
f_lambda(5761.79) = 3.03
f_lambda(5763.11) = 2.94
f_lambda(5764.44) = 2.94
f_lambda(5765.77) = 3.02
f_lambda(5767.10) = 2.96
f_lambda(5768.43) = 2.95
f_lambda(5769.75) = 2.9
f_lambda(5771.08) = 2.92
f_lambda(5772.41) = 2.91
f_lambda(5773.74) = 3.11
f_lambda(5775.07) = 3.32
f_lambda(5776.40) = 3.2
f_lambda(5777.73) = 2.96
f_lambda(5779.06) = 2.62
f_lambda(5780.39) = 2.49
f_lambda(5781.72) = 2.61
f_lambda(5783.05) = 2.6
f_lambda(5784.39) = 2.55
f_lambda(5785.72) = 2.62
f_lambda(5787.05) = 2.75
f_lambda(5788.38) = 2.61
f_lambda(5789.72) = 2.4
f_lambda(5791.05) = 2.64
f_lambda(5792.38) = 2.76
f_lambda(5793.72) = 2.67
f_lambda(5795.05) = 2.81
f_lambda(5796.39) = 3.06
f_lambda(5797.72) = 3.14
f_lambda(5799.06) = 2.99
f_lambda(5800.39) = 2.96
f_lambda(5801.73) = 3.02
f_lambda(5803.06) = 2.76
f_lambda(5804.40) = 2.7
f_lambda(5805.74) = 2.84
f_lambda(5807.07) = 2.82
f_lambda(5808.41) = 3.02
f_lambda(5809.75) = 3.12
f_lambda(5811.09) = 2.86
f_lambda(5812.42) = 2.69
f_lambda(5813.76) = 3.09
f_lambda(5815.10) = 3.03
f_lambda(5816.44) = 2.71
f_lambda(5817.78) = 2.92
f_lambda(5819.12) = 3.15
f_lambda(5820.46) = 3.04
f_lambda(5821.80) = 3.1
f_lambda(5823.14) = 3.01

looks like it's 1.9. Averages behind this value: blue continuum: 3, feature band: 2.68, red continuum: 2.92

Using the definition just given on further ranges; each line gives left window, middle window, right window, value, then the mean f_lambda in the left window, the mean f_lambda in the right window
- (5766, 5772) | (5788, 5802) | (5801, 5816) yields 0.4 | 2.94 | 2.9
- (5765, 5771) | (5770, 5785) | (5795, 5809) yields 0.5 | 2.95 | 2.92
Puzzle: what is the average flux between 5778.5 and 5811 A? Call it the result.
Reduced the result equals 2.78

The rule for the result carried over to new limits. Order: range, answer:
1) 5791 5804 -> 2.89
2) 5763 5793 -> 2.81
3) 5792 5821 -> 2.92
